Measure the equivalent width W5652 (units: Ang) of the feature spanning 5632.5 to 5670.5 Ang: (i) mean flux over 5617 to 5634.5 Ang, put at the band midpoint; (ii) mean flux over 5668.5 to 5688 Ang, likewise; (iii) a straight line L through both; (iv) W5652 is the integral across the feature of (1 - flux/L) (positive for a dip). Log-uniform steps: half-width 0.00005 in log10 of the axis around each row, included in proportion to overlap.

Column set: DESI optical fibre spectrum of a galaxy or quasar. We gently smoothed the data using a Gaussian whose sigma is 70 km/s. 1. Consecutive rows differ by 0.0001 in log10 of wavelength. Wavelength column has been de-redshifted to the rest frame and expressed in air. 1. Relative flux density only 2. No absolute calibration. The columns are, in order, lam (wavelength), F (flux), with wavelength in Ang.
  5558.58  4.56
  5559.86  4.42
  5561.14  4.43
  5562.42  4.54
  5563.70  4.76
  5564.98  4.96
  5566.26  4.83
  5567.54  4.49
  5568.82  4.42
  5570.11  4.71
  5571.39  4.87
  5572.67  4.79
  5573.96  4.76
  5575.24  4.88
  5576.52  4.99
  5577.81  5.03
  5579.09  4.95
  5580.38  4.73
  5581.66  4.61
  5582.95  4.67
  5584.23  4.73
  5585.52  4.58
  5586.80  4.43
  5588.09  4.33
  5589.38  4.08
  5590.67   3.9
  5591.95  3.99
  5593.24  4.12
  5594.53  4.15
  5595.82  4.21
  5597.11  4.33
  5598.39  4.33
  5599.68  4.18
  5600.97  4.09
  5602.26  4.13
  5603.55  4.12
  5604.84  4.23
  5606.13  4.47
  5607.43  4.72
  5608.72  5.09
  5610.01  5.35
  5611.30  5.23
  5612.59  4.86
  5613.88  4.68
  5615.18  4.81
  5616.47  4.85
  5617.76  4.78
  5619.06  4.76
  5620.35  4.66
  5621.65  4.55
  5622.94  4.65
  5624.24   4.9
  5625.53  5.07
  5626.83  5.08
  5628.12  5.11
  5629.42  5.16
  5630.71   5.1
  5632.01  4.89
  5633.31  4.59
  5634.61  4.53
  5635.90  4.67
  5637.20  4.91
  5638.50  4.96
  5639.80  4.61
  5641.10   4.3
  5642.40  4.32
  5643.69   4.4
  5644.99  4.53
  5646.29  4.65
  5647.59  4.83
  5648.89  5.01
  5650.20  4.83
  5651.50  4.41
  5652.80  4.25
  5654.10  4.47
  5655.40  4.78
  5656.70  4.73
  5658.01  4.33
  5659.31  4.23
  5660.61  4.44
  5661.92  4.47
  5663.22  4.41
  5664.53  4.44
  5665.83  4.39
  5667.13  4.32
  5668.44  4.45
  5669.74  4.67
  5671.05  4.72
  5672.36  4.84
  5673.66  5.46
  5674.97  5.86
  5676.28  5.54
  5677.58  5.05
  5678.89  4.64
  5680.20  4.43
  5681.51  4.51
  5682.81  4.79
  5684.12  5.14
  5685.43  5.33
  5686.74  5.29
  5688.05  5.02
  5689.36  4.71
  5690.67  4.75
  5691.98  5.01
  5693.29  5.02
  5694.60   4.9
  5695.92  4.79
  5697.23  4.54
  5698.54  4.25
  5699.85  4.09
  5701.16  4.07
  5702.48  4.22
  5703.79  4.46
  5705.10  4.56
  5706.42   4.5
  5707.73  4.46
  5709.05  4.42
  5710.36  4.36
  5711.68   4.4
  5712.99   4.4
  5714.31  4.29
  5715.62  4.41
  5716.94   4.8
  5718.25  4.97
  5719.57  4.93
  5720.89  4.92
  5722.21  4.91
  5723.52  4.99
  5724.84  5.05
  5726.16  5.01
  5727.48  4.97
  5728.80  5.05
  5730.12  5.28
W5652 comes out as 2.91 Ang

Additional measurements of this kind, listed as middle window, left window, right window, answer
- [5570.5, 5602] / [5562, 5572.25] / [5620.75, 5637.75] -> 1.76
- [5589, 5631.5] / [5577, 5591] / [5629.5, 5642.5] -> 0.41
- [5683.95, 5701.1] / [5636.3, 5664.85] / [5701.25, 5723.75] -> -0.88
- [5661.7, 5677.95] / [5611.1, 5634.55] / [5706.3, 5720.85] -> -0.42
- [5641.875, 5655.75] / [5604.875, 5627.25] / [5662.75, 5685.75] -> 0.70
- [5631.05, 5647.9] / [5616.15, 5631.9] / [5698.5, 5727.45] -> 0.71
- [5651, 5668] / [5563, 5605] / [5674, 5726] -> 0.81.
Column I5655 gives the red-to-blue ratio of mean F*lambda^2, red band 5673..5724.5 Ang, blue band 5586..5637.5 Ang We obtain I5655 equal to 1.06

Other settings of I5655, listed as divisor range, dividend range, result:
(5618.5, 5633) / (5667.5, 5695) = 1.03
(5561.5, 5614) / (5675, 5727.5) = 1.08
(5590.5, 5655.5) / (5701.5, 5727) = 1.03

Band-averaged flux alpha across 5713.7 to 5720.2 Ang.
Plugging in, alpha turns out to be 4.69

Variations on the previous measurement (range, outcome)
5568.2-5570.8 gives 4.56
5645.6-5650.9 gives 4.82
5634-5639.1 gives 4.77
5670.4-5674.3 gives 5.01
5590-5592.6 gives 3.95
